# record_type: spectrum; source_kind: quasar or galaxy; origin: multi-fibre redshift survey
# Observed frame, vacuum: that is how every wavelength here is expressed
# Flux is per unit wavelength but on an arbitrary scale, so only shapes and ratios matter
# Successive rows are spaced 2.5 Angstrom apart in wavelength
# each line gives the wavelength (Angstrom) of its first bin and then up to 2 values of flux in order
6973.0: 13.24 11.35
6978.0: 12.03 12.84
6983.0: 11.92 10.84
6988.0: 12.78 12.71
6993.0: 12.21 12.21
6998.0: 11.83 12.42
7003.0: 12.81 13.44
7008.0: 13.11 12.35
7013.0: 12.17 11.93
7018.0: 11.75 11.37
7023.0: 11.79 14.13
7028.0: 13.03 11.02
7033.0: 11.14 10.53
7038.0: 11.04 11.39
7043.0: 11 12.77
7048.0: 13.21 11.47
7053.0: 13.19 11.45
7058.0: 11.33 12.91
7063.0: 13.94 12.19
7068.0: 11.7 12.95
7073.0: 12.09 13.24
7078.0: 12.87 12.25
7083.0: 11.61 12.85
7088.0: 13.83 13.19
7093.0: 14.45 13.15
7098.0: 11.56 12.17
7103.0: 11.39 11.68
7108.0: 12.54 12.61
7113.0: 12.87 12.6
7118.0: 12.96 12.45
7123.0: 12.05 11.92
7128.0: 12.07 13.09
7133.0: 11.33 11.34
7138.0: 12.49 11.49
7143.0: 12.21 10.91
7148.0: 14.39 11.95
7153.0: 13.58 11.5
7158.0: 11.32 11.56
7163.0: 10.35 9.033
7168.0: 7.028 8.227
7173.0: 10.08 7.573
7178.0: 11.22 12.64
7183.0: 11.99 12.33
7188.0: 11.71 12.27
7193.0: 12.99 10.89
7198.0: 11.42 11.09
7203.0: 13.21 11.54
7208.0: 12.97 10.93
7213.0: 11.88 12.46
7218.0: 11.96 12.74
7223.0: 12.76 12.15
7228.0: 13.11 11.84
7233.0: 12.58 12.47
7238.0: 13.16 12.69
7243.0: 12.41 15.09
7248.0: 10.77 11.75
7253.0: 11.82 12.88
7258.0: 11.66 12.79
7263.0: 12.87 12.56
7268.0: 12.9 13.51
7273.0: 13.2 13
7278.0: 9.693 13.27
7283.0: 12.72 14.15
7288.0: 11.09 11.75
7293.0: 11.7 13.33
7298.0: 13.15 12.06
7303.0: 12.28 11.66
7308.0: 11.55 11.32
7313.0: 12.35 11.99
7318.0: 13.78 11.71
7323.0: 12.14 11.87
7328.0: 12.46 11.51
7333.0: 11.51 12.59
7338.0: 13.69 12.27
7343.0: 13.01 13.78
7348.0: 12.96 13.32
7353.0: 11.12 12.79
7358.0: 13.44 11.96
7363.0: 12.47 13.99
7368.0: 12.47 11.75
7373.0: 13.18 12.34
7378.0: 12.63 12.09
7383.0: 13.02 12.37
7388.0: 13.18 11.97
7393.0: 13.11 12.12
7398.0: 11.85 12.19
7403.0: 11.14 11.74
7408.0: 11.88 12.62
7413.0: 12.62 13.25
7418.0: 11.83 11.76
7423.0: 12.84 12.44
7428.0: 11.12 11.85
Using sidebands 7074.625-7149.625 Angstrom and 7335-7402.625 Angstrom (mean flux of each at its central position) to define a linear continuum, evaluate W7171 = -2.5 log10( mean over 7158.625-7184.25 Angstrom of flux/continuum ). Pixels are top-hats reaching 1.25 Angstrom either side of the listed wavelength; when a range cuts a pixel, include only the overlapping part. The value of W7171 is 0.241 mag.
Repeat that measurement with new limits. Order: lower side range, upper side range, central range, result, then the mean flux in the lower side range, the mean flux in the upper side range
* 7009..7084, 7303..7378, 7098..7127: -0.01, 12.1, 12.4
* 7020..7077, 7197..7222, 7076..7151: -0.03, 12.1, 12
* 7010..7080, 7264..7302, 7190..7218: 0.04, 12.1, 12.5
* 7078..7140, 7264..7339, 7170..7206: 0.10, 12.4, 12.3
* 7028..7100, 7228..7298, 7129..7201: 0.10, 12.3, 12.5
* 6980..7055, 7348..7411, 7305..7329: 0.03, 12.1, 12.4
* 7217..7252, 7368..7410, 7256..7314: 0.01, 12.5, 12.3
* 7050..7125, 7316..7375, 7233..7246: -0.04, 12.5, 12.6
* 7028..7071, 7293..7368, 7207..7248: -0.02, 12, 12.5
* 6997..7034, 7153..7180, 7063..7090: -0.11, 12.3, 10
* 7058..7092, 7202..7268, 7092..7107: 0.03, 12.7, 12.4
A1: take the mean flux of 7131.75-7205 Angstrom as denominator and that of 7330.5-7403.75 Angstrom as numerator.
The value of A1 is 1.11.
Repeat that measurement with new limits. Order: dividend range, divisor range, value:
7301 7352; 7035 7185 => 1.04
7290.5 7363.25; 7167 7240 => 1.06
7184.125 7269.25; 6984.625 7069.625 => 1.01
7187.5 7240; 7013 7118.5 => 0.99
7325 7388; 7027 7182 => 1.06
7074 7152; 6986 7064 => 1.02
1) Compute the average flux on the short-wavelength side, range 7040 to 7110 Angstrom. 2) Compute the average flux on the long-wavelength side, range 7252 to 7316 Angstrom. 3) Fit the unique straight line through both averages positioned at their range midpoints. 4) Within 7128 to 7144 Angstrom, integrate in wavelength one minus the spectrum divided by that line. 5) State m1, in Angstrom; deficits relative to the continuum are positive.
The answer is 0.6 Angstrom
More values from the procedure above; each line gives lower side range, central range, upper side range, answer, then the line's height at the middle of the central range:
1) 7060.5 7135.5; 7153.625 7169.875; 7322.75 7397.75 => 3.04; 12.5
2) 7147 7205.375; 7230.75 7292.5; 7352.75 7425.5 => -4.26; 11.7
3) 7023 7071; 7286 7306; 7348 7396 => 0.44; 12.5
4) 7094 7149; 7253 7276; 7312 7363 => -0.63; 12.4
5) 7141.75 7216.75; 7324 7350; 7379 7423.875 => -1.18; 12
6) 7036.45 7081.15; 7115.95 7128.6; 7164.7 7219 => -0.62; 11.7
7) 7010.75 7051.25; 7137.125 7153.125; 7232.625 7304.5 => -0.21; 12.2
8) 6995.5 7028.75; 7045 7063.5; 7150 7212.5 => -0.51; 12.1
